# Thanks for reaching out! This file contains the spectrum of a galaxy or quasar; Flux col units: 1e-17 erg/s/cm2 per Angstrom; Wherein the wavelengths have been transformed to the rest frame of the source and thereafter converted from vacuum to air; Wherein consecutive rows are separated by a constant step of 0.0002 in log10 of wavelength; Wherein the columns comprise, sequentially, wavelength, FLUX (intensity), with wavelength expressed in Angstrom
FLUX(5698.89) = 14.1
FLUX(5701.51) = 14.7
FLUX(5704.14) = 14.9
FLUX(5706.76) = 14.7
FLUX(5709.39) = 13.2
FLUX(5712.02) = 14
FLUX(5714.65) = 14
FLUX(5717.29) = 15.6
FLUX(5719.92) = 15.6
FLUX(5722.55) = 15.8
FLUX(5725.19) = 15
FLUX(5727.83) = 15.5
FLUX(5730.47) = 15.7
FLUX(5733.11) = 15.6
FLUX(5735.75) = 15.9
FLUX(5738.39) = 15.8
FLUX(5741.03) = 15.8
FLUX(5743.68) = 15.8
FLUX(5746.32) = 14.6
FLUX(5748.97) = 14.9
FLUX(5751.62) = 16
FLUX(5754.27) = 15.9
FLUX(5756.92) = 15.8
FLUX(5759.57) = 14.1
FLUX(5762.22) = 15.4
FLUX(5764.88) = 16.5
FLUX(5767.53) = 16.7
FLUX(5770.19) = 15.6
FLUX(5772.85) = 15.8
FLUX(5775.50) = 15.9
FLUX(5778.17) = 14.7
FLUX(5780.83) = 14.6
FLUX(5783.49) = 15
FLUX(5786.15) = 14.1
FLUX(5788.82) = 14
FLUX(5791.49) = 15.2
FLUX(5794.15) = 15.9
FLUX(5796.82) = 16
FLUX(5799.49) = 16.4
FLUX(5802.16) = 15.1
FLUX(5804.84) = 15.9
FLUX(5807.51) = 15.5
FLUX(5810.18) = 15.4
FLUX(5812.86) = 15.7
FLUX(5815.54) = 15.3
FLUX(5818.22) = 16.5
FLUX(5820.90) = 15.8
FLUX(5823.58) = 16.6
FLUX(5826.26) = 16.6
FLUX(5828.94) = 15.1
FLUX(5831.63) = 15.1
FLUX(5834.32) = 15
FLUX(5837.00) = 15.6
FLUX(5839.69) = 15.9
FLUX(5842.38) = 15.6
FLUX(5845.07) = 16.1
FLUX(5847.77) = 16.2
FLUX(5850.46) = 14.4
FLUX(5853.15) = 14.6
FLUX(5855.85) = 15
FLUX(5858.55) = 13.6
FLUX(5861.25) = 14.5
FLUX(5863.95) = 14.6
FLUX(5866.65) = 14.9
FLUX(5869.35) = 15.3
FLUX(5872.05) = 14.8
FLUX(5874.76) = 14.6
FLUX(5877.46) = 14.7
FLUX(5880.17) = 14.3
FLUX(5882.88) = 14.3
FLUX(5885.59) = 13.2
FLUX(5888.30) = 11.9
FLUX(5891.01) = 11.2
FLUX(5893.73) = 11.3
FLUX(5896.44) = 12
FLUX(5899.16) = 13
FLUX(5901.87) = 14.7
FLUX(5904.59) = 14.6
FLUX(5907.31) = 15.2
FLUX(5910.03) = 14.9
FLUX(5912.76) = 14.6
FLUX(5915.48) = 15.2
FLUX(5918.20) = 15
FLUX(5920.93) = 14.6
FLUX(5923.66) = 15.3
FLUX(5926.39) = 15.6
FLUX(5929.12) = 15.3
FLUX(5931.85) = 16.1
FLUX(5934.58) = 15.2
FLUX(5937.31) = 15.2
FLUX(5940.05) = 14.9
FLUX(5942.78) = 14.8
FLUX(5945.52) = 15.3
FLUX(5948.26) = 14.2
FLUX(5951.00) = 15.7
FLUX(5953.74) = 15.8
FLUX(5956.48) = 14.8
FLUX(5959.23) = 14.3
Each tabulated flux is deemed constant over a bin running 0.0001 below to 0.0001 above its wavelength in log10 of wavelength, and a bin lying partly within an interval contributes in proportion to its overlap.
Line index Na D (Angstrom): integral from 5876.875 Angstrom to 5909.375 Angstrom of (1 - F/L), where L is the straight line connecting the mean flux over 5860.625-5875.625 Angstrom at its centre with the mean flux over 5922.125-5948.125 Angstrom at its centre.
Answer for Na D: 3.5 Angstrom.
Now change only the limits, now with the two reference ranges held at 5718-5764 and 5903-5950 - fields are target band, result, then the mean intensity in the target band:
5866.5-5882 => 0.5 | 14.7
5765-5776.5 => -0.5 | 16.1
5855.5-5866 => 0.6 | 14.4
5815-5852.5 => -1.0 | 15.7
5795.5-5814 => -0.4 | 15.7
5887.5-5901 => 2.8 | 12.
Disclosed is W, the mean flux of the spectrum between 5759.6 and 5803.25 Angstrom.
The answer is 15.4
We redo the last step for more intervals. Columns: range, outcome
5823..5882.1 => 15.1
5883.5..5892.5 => 12.3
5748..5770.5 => 15.7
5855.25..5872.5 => 14.7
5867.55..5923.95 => 14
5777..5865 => 15.3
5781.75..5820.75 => 15.4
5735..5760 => 15.5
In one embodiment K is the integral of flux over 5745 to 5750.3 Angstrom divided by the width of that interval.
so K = 14.7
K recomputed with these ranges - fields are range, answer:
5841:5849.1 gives 16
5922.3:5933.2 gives 15.6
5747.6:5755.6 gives 15.6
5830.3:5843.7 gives 15.4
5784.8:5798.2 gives 15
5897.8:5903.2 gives 13.9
